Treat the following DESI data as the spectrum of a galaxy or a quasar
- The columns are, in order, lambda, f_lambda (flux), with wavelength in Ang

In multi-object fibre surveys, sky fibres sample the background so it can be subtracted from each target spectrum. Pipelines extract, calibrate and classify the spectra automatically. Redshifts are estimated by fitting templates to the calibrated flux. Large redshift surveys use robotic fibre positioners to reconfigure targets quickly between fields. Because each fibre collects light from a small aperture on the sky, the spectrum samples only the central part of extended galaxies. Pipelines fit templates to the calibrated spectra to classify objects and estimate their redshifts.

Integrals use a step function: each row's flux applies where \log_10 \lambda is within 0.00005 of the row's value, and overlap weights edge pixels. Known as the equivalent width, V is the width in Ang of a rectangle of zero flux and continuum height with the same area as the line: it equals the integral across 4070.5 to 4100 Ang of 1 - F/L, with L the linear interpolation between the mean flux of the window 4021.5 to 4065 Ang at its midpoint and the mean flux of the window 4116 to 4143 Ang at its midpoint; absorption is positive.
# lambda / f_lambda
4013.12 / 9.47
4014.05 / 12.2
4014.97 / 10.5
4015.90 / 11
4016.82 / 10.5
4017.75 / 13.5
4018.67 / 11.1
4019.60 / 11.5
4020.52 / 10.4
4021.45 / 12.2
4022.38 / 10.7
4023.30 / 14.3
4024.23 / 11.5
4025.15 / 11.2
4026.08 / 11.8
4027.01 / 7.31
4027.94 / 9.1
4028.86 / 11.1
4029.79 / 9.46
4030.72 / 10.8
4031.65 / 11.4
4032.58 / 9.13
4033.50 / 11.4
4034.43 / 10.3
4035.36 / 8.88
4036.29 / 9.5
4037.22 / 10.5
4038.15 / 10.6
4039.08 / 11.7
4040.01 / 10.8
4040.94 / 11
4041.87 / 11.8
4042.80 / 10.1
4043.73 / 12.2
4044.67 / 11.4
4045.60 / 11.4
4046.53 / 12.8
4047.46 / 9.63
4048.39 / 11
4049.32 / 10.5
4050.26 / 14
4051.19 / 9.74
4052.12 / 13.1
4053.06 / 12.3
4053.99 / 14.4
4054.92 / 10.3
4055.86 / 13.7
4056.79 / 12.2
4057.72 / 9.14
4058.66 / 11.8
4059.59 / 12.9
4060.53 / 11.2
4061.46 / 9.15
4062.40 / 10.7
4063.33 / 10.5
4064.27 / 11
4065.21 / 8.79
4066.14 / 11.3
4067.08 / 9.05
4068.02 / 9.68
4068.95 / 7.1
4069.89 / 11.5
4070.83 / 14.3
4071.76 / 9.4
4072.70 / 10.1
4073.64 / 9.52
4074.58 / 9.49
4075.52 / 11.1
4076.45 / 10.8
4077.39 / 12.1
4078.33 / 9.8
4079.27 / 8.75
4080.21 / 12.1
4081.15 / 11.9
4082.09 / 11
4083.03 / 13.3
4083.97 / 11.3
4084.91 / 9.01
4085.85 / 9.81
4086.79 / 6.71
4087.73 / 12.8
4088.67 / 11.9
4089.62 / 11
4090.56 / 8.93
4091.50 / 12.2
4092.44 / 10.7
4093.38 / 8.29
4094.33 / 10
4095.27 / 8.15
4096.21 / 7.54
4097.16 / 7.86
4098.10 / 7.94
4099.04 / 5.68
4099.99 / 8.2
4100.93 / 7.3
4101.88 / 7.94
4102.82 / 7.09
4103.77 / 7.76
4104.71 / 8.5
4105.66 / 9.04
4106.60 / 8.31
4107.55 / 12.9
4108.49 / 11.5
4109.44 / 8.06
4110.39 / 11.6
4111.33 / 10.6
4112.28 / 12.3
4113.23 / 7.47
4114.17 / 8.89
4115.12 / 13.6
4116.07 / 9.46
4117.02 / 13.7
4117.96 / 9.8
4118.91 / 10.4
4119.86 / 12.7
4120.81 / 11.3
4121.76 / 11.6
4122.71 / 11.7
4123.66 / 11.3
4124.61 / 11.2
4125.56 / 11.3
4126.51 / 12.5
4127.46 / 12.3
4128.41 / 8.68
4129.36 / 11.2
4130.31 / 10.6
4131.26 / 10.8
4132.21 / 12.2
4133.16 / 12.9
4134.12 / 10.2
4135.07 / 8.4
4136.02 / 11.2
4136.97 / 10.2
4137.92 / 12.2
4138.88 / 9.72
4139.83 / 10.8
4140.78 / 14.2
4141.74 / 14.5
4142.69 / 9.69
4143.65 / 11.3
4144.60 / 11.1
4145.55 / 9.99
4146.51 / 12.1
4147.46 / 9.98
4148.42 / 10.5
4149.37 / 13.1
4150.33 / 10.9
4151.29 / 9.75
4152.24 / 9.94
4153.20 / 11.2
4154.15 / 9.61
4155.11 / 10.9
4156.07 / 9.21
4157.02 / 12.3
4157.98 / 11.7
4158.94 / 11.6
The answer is 3.0 Ang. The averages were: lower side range 11.1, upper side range 11.3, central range 10.1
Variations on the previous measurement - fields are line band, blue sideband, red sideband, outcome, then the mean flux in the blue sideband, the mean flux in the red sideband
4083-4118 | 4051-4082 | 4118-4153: 4.5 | 10.9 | 11.2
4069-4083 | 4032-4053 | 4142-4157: 0.1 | 11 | 10.7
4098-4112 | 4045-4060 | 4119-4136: 3.1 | 11.8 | 11.2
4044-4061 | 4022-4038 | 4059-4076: -2.2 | 10.5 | 10.4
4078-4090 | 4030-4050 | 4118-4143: 0.3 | 10.8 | 11.3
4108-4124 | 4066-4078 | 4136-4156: -0.2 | 10.4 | 11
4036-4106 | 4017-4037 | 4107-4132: 3.4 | 10.8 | 11.1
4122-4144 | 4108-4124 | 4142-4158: -0.8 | 10.9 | 10.8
